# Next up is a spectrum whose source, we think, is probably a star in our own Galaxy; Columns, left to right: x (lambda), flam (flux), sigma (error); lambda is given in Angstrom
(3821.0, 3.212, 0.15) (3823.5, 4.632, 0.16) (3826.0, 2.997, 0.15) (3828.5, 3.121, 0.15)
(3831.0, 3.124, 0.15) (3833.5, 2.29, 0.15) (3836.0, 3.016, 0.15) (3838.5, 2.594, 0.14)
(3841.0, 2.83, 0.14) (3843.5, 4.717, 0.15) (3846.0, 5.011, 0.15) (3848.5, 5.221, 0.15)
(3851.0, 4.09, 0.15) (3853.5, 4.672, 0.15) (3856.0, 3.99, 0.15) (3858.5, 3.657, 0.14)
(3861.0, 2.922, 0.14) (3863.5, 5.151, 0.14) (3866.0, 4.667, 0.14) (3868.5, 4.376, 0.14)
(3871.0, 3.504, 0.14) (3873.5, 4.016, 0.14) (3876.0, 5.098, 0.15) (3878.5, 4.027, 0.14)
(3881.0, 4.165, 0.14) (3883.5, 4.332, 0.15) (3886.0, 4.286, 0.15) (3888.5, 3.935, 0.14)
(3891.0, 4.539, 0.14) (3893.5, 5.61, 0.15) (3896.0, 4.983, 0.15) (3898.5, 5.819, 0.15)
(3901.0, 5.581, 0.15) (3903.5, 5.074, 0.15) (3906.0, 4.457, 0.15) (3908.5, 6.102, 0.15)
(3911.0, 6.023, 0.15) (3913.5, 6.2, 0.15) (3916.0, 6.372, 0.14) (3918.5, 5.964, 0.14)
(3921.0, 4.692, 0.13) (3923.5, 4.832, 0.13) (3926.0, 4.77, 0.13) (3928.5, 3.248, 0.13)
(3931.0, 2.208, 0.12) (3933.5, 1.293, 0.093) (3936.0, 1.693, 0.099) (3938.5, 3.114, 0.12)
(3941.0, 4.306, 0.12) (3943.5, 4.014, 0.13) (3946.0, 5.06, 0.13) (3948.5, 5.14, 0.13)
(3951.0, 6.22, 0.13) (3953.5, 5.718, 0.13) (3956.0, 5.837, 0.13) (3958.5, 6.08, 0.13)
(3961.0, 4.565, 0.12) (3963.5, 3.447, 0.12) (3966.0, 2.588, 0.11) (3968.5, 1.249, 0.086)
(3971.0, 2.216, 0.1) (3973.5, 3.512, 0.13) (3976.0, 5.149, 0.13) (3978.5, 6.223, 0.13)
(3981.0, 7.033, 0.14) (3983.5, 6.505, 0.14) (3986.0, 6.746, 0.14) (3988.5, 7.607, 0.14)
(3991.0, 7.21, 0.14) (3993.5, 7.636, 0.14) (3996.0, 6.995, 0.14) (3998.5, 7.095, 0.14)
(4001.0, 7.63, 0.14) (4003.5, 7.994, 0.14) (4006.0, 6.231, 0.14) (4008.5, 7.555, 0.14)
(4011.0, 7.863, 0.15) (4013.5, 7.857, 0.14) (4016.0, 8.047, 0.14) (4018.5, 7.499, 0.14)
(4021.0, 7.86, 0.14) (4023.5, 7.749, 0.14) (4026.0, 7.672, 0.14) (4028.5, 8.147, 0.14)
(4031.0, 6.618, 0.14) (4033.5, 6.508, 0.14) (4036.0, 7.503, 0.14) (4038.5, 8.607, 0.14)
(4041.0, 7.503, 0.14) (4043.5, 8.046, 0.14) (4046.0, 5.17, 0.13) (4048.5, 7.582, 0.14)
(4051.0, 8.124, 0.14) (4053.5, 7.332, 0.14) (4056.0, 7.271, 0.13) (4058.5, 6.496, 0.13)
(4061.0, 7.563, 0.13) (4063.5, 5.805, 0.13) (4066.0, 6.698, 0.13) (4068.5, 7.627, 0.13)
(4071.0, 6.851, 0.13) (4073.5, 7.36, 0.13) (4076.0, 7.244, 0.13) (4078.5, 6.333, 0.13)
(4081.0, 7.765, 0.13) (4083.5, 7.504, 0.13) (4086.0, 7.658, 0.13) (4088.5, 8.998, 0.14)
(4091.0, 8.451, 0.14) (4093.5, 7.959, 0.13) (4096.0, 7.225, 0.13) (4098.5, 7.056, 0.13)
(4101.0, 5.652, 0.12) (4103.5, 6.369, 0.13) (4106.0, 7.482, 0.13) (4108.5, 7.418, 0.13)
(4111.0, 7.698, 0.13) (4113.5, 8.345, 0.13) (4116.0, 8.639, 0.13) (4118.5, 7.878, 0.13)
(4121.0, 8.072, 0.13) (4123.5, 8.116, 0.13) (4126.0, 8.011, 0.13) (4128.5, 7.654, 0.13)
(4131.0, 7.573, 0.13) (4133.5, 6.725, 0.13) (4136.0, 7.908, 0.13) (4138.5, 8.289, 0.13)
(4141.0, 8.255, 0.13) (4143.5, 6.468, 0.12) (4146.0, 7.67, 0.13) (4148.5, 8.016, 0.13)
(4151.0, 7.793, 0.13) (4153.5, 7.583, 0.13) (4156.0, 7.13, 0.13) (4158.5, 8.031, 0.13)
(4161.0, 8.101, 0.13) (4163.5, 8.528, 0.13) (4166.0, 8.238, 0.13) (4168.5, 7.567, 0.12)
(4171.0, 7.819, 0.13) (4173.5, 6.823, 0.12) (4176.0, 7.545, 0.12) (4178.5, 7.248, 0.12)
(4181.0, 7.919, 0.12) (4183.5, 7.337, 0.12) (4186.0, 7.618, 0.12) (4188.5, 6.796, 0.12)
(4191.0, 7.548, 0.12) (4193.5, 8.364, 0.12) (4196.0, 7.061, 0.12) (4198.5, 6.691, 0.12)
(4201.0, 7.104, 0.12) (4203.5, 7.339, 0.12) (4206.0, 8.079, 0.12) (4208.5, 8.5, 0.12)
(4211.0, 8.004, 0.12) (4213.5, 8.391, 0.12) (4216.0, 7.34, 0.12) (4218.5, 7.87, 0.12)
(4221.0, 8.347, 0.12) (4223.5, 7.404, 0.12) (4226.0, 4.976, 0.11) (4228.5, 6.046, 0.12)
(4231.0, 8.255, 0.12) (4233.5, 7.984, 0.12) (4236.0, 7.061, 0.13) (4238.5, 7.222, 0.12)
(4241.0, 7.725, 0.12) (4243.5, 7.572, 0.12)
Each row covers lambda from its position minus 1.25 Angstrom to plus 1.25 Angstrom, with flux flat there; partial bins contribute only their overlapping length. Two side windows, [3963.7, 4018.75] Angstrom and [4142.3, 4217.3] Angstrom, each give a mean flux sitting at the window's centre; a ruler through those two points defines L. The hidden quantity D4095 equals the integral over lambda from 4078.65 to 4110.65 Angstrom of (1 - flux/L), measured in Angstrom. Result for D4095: -2.0 Angstrom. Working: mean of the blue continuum 6.22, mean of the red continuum 7.62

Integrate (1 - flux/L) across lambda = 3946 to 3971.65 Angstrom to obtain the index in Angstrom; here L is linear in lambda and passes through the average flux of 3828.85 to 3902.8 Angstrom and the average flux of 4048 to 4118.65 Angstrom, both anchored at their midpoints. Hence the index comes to 5.3 Angstrom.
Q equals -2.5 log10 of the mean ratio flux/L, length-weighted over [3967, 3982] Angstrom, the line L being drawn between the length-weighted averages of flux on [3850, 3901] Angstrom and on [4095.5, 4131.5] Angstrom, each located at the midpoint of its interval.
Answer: 0.353 mag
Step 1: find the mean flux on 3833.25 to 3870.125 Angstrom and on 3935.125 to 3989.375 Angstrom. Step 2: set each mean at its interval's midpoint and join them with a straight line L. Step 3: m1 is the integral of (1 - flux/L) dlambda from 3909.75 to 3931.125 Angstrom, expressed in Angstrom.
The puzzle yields -3.02 Angstrom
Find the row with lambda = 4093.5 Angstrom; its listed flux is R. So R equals 7.959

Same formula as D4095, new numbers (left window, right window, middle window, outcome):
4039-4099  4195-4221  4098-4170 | -1.7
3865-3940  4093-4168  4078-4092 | -1.6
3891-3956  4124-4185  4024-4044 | -4.6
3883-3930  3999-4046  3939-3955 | 2.6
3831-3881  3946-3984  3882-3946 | -2.7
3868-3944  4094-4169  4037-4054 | -2.8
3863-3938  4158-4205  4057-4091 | -4.5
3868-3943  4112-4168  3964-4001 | 0.4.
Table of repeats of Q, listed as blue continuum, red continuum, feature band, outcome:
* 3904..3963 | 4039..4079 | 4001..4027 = -0.22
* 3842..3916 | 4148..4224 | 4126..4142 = -0.08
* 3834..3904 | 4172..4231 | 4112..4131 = -0.20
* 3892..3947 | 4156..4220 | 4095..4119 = -0.09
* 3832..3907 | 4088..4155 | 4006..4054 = -0.17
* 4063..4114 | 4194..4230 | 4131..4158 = -0.04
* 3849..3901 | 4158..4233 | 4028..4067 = -0.17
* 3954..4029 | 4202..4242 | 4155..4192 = -0.05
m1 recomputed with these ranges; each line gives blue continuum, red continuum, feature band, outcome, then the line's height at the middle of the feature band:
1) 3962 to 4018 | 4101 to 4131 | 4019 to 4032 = -2.1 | 6.56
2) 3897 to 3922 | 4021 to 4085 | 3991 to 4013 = -2.3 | 6.68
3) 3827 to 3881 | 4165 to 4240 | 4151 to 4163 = -1.3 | 7.02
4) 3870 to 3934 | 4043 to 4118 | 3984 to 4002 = -3.6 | 6.04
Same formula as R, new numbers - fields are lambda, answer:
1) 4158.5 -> 8.031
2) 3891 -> 4.539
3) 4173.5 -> 6.823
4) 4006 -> 6.231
